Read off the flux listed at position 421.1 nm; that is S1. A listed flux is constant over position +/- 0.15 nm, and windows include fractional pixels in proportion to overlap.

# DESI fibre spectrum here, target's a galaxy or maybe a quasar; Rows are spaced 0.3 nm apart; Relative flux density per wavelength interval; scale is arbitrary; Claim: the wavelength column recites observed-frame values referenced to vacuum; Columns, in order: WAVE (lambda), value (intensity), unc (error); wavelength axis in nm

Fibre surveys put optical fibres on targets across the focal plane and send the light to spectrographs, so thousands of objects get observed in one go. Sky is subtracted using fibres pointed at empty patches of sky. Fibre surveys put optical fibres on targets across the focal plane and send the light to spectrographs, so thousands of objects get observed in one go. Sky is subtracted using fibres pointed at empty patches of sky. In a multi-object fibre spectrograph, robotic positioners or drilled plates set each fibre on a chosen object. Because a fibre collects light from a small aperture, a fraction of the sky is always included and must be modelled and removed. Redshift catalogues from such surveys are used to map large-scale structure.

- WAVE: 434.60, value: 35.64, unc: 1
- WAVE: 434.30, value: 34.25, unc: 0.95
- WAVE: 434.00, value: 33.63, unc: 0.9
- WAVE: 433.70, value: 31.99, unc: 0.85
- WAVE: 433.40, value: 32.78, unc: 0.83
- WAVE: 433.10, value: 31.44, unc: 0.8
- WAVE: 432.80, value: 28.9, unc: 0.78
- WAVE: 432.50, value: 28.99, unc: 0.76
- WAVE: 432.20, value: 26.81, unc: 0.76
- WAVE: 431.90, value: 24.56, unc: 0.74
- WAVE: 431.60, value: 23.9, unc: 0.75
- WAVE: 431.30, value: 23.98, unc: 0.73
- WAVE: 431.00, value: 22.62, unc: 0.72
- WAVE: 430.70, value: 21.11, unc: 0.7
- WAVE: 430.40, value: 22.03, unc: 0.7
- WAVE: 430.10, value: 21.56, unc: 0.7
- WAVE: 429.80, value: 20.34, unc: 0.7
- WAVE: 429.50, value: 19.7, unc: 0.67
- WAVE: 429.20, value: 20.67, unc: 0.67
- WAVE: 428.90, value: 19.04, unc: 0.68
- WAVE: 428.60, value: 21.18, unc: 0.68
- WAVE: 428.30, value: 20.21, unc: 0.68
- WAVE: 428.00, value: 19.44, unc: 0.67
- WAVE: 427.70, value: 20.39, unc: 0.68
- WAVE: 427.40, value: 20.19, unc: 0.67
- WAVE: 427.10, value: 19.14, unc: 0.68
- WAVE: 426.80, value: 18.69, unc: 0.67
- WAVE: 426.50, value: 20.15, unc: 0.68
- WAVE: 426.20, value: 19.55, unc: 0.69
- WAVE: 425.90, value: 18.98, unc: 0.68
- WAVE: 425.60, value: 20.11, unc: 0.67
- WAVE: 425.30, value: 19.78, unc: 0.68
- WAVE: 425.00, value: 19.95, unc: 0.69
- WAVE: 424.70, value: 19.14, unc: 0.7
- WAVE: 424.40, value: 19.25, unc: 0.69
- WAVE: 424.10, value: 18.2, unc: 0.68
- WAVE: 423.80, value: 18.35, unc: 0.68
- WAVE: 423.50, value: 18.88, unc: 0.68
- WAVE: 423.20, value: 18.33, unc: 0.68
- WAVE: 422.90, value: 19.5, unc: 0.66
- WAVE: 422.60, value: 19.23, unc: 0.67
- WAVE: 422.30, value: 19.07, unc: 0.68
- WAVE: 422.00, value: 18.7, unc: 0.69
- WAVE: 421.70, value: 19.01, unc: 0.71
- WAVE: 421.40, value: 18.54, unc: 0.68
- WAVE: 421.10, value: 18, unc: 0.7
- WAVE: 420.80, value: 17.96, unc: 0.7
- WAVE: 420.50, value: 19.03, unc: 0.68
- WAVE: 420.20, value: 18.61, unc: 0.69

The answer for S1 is 18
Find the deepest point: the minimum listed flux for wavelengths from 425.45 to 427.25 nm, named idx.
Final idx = 18.69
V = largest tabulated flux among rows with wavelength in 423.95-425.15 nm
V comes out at 19.95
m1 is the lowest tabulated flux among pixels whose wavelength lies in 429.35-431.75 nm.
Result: 19.7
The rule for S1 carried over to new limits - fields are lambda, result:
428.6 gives 21.18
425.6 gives 20.11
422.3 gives 19.07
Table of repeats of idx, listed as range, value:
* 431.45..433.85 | 23.9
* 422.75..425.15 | 18.2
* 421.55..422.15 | 18.7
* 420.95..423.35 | 18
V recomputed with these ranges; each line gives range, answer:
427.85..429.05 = 21.18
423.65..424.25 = 18.35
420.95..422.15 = 19.01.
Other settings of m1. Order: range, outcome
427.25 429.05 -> 19.04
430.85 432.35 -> 22.62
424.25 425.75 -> 19.14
